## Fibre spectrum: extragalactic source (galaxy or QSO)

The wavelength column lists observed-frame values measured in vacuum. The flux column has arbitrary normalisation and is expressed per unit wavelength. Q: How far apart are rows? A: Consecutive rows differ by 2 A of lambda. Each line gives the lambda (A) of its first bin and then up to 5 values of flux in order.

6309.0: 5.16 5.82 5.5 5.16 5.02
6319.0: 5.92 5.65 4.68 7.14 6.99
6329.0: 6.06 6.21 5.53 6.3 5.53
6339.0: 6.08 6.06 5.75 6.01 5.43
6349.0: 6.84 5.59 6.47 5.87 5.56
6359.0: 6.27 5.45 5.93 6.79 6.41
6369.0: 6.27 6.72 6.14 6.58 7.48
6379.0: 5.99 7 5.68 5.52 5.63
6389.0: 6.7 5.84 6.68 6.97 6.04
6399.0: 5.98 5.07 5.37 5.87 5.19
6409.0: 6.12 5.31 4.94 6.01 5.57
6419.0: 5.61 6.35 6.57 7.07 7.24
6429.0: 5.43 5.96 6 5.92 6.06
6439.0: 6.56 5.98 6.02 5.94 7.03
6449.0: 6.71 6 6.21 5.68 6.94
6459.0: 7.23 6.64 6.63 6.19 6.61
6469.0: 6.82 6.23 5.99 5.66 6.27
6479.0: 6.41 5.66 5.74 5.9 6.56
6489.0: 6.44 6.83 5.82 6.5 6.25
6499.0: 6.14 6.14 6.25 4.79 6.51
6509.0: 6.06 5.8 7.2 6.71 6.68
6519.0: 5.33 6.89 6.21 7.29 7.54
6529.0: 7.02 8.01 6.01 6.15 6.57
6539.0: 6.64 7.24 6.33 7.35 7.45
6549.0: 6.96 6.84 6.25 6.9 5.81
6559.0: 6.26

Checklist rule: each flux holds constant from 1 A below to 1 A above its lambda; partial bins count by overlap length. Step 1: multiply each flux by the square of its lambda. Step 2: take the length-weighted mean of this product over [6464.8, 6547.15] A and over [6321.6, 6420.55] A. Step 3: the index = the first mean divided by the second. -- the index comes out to 1.11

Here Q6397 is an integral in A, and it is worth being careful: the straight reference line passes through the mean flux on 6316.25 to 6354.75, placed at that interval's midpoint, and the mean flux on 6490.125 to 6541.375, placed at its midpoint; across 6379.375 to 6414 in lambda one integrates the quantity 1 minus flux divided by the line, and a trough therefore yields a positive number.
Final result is 1.5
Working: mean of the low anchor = 5.97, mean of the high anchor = 6.47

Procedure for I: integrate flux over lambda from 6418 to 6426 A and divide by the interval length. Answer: 6.4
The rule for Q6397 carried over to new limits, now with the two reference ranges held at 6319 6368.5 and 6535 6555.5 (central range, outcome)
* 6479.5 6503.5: 1.5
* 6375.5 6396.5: -0.5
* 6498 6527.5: 1.5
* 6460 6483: 0.9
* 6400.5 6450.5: 2.7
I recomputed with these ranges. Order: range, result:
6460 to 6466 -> 6.49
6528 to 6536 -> 6.8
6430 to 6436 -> 5.96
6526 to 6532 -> 7.52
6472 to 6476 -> 5.83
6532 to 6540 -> 6.34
